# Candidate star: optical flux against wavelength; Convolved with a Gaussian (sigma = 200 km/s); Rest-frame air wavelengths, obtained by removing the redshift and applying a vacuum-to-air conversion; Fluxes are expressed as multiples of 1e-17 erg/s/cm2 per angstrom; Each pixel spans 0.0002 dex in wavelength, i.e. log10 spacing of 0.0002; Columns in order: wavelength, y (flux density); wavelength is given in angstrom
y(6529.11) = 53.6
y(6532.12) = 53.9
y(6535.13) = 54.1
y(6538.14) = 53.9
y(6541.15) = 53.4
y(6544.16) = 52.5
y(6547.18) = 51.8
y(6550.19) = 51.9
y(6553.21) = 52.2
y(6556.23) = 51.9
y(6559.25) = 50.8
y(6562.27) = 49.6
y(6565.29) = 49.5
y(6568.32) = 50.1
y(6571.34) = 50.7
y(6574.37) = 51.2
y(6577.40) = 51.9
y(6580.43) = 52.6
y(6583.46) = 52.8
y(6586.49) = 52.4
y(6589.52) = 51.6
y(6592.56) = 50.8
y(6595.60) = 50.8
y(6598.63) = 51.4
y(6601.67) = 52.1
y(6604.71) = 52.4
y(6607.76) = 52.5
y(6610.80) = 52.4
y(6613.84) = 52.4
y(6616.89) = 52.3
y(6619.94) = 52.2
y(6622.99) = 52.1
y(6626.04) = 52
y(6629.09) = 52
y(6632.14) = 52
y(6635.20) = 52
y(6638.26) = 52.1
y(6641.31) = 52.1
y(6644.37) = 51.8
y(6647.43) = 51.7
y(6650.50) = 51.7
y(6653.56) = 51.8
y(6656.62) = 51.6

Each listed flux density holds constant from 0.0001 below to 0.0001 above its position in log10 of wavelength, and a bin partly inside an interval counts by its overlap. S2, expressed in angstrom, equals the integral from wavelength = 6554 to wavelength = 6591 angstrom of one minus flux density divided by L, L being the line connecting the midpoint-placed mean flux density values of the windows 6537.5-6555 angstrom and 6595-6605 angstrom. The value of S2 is 0.61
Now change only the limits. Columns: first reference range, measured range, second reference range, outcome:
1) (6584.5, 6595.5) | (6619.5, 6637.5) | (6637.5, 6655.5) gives -0.1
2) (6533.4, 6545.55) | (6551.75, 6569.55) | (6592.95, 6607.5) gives 0.7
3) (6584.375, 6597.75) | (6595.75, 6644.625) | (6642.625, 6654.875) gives -0.4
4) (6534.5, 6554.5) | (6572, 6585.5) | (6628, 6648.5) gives 0.1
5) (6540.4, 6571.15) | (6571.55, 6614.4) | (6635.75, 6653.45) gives -0.3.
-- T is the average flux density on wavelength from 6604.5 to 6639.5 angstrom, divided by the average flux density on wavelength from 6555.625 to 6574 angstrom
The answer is 1.04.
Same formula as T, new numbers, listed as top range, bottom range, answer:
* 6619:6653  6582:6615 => 1.00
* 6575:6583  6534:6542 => 0.97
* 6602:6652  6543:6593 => 1.01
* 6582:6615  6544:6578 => 1.02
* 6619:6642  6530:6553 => 0.98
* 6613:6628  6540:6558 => 1.00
